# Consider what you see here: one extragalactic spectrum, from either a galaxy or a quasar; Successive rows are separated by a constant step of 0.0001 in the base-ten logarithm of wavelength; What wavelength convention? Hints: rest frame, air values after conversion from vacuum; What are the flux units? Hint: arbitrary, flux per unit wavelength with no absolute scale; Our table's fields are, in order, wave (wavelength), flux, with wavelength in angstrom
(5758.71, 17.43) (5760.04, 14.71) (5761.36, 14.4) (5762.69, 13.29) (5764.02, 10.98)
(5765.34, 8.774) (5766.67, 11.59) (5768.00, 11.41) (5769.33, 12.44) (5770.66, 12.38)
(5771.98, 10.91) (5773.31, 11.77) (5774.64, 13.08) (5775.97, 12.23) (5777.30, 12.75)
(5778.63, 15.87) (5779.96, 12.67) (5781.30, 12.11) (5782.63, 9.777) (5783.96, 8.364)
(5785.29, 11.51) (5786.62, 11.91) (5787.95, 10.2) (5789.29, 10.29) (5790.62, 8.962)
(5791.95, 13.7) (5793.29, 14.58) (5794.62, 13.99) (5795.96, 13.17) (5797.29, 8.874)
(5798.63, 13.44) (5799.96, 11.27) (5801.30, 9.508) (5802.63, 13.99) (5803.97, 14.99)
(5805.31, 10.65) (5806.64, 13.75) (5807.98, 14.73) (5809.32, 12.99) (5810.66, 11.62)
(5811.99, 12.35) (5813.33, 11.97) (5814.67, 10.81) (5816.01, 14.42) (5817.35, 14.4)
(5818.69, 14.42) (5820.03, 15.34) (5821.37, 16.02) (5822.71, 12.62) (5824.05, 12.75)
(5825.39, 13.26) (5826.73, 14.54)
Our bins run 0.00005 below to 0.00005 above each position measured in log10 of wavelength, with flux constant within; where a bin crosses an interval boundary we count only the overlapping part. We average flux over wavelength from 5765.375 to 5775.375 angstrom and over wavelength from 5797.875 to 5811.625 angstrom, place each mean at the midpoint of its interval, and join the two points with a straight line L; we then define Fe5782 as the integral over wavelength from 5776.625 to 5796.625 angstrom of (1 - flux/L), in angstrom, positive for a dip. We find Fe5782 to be 0.31 angstrom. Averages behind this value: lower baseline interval 11.7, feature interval 12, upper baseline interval 12.7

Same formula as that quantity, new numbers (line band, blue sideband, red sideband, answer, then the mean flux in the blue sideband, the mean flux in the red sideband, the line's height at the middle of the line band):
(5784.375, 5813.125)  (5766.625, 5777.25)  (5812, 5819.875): 1.4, 12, 13.3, 12.8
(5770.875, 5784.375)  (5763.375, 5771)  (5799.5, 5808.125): -0.5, 11.2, 12.6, 11.6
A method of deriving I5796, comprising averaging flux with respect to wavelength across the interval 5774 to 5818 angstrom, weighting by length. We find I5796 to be 12.3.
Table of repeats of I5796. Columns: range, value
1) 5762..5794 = 11.7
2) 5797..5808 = 12.3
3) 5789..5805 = 12.2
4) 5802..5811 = 13.3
